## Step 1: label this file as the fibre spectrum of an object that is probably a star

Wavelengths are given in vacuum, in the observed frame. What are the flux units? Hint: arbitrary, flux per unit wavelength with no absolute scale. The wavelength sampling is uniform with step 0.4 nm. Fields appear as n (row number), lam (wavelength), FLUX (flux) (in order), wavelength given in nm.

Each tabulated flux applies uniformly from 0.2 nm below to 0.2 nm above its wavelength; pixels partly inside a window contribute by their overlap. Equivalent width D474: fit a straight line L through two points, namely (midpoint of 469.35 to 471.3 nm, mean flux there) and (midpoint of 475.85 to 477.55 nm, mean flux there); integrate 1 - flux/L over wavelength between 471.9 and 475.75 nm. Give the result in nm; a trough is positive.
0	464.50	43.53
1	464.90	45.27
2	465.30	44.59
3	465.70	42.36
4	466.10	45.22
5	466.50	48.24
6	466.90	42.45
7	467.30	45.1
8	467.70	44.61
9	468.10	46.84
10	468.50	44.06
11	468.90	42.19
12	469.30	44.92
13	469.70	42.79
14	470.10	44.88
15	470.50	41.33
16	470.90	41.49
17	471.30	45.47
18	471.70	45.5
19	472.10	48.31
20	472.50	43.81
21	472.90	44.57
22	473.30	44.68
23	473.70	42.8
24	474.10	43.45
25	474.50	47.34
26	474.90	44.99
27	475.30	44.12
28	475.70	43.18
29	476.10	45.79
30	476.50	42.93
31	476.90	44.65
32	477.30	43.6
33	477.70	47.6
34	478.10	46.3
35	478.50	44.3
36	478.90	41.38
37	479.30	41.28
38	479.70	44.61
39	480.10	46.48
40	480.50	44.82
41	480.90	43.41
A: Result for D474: -0.09 nm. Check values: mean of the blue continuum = 43.1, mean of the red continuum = 44.3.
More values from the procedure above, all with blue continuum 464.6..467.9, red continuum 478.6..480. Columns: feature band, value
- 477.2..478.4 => -0.08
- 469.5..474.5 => -0.04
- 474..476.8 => -0.08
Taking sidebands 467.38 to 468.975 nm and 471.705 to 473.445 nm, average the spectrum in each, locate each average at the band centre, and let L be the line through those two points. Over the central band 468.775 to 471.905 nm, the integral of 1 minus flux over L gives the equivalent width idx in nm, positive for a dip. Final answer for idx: 0.097 nm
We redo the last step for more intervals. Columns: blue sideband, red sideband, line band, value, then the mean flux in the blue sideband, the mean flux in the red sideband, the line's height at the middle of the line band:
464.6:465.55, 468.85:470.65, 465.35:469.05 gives -0.04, 44.6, 43.4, 44.1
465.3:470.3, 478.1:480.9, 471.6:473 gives -0.04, 44.5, 44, 44.3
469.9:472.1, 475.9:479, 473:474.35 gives 0.02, 44.2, 44.7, 44.4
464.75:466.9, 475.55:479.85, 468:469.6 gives 0.02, 44.9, 44.2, 44.7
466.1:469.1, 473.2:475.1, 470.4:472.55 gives 0.01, 44.8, 44.7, 44.7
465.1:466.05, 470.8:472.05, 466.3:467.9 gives -0.04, 43.8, 44.9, 44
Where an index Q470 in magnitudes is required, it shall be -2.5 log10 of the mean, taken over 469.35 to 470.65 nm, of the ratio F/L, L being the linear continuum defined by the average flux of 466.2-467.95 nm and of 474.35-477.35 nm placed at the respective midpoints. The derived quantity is 0.04 mag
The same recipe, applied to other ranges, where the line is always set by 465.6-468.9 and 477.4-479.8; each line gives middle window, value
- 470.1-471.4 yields 0.04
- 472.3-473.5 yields 0.00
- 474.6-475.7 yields 0.00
